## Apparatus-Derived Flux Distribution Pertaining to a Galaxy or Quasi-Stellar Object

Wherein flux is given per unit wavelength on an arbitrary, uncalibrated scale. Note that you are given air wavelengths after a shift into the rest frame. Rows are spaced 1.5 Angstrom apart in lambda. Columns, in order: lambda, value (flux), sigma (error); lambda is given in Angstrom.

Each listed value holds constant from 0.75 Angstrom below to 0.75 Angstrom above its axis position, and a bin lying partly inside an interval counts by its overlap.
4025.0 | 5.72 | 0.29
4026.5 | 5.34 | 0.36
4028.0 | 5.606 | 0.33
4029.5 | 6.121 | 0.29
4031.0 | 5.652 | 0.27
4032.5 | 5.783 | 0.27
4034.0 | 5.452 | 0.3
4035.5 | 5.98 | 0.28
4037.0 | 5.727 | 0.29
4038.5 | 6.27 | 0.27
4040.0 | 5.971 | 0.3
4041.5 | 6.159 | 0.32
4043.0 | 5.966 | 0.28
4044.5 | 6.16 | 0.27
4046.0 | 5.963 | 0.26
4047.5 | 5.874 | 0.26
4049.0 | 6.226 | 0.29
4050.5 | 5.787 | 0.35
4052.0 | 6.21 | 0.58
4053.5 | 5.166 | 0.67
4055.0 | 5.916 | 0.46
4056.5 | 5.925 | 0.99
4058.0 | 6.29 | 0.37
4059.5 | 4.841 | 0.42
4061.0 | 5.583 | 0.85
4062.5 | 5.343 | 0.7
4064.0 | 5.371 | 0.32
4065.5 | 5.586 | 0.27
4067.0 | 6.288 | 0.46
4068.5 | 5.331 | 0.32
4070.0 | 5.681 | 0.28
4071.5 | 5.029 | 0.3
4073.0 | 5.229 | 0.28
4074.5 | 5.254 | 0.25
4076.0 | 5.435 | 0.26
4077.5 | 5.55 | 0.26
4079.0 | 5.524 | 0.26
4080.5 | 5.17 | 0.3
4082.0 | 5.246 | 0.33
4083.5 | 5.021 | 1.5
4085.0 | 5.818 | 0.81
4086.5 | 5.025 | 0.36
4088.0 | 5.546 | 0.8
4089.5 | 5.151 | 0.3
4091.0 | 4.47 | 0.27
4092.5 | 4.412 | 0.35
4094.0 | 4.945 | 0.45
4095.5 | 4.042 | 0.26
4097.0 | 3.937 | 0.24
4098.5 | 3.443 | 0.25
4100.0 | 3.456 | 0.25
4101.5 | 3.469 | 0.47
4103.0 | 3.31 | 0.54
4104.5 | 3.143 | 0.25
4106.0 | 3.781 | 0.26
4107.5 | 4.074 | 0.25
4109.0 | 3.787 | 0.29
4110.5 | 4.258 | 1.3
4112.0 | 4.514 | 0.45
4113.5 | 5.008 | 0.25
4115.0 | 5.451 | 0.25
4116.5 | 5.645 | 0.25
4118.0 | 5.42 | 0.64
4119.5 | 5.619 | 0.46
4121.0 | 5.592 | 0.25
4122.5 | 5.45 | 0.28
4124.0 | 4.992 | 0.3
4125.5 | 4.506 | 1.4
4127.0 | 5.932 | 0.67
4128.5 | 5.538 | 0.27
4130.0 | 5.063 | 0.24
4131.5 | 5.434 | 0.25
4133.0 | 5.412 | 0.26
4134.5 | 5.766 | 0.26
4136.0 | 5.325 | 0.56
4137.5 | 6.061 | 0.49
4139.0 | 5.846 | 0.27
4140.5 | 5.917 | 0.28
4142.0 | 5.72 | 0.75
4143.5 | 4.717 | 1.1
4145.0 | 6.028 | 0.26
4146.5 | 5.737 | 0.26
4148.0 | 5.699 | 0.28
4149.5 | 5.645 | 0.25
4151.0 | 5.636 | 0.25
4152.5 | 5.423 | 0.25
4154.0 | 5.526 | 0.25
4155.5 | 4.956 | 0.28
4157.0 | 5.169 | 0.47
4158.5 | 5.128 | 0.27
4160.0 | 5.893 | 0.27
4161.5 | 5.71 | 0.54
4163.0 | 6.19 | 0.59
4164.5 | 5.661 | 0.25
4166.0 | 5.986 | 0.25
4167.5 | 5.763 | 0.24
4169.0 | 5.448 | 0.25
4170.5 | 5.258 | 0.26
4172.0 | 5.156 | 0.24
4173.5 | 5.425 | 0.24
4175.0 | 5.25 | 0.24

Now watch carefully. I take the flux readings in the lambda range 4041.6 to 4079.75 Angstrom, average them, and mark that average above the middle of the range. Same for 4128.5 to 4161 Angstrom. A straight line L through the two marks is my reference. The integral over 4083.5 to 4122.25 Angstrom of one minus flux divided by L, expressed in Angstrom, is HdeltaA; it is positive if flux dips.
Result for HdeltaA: 7.2 Angstrom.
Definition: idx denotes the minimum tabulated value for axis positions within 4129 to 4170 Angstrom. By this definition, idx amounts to 4.717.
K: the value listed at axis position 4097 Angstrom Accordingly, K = 3.937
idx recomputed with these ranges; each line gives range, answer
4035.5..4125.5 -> 3.143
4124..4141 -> 4.506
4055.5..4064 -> 4.841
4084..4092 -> 4.47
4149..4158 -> 4.956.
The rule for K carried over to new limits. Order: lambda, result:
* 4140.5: 5.917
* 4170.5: 5.258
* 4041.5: 6.159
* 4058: 6.29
